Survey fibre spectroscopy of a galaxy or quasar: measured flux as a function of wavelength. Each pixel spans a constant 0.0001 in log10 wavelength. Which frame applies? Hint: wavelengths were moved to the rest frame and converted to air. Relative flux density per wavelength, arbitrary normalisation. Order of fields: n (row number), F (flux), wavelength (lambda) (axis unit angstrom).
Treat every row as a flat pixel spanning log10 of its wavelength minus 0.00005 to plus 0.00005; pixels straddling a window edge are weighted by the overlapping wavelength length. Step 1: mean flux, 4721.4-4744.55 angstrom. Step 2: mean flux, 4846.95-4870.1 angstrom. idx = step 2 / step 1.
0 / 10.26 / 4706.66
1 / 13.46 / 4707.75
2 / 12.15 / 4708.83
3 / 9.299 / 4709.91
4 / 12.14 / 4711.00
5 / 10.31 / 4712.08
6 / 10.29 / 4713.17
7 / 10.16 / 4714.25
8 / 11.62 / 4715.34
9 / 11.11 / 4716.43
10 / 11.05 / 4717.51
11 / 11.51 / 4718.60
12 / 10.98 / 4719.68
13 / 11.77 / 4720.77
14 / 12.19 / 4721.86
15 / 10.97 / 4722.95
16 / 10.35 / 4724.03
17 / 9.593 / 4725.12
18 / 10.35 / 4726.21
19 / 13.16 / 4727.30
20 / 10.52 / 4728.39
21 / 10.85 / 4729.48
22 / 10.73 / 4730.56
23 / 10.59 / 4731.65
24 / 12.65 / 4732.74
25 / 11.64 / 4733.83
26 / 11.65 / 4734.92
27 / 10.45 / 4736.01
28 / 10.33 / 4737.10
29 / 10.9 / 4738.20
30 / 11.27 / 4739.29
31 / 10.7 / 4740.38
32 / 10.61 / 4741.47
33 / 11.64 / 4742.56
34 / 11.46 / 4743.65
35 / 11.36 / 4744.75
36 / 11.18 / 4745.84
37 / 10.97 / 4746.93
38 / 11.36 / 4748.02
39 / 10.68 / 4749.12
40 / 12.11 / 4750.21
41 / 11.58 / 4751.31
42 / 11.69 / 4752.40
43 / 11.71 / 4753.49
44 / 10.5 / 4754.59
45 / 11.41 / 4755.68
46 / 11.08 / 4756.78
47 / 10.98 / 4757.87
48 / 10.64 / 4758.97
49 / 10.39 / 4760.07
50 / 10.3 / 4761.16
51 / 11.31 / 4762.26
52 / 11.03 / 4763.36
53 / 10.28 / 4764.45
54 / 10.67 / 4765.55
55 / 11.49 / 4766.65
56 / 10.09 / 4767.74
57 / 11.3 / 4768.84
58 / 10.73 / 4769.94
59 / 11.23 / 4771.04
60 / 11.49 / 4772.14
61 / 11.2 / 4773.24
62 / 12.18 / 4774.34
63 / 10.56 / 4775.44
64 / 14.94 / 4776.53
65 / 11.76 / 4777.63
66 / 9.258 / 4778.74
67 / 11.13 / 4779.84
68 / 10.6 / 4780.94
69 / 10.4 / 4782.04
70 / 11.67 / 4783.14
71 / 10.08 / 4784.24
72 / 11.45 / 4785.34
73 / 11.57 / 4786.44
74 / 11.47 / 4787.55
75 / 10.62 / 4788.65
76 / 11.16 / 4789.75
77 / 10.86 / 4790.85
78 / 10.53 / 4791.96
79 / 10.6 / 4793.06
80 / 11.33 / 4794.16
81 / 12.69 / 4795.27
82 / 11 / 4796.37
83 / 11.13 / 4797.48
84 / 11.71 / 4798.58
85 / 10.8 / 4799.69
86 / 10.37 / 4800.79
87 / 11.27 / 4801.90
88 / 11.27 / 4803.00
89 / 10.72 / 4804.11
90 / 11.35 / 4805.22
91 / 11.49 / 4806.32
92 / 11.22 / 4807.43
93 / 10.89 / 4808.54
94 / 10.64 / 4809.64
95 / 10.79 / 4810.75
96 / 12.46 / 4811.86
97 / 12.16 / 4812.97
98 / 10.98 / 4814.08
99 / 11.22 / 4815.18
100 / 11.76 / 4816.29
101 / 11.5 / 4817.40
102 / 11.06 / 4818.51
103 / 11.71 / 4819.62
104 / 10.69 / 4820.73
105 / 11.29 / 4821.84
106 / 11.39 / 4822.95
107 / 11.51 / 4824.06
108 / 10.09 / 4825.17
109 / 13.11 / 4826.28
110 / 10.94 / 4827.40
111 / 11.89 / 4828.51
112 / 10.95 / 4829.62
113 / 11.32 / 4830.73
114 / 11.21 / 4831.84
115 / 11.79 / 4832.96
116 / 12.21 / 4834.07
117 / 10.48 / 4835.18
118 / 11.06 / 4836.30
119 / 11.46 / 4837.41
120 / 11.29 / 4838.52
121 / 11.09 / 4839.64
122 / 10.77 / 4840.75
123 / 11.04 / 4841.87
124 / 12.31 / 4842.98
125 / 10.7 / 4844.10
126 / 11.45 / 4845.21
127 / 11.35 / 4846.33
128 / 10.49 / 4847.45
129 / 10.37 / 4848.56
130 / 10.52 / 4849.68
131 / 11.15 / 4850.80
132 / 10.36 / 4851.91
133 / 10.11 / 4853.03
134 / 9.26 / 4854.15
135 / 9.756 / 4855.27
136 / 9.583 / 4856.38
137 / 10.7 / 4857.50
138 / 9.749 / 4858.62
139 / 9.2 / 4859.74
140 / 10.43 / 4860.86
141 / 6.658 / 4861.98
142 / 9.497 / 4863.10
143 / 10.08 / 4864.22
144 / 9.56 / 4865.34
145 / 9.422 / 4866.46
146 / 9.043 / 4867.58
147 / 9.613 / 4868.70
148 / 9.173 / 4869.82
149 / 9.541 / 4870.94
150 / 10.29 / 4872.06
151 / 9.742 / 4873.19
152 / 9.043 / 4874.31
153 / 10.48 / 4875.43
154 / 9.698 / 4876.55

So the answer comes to 0.9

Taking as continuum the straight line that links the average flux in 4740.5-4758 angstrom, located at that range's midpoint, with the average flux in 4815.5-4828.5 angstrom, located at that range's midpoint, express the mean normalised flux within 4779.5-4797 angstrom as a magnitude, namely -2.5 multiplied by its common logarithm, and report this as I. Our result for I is 0.025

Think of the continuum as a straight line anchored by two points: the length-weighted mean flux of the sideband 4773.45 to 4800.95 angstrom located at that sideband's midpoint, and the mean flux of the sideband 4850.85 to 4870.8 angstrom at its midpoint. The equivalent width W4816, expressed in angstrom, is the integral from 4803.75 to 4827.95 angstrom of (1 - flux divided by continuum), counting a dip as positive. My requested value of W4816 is -1.7 angstrom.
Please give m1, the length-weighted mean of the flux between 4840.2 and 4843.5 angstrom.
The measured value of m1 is 11.4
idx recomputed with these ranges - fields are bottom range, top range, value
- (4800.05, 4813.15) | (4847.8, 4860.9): 0.90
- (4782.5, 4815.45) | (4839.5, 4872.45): 0.90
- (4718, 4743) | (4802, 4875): 0.96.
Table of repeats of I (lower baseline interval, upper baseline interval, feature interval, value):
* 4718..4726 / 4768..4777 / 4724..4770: 0.03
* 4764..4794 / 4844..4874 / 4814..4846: -0.10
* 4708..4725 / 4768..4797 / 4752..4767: 0.02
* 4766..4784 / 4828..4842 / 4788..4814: 0.01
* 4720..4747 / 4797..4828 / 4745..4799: 0.00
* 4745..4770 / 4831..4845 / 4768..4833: -0.01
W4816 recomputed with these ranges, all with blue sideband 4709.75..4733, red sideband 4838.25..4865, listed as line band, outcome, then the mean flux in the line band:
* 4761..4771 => -0.1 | 10.8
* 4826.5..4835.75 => -0.9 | 11.4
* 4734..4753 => -0.5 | 11.2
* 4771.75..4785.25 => -0.7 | 11.3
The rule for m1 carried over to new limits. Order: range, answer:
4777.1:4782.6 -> 10.6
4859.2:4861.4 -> 9.81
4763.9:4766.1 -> 10.5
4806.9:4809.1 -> 11.1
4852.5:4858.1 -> 9.88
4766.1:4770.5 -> 10.9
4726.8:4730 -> 11.5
